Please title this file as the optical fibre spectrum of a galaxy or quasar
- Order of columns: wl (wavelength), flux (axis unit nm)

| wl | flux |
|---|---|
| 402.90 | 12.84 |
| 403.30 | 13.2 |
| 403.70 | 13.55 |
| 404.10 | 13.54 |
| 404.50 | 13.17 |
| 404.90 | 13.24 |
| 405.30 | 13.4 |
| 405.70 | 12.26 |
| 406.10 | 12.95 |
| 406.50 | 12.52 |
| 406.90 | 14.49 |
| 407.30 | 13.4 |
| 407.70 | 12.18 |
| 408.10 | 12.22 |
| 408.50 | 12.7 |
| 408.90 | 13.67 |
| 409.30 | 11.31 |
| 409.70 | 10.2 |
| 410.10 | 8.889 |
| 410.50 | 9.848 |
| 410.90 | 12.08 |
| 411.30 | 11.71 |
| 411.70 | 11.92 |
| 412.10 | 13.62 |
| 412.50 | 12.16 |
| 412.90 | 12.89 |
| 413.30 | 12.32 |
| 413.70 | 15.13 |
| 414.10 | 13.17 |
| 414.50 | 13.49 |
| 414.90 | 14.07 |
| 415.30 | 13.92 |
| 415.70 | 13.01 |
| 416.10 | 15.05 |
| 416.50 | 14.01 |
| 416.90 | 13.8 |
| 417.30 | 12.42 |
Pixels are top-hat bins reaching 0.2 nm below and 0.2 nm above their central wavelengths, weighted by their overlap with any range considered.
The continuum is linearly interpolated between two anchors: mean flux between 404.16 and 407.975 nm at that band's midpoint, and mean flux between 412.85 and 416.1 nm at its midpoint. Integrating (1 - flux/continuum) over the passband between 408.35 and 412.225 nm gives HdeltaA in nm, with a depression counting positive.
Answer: 0.524 nm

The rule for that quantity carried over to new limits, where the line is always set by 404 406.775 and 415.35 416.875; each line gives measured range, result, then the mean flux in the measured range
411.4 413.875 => 0.14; 12.9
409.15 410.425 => 0.32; 10.1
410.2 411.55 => 0.25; 11.1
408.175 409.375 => 0.06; 12.7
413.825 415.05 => 0.02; 13.7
